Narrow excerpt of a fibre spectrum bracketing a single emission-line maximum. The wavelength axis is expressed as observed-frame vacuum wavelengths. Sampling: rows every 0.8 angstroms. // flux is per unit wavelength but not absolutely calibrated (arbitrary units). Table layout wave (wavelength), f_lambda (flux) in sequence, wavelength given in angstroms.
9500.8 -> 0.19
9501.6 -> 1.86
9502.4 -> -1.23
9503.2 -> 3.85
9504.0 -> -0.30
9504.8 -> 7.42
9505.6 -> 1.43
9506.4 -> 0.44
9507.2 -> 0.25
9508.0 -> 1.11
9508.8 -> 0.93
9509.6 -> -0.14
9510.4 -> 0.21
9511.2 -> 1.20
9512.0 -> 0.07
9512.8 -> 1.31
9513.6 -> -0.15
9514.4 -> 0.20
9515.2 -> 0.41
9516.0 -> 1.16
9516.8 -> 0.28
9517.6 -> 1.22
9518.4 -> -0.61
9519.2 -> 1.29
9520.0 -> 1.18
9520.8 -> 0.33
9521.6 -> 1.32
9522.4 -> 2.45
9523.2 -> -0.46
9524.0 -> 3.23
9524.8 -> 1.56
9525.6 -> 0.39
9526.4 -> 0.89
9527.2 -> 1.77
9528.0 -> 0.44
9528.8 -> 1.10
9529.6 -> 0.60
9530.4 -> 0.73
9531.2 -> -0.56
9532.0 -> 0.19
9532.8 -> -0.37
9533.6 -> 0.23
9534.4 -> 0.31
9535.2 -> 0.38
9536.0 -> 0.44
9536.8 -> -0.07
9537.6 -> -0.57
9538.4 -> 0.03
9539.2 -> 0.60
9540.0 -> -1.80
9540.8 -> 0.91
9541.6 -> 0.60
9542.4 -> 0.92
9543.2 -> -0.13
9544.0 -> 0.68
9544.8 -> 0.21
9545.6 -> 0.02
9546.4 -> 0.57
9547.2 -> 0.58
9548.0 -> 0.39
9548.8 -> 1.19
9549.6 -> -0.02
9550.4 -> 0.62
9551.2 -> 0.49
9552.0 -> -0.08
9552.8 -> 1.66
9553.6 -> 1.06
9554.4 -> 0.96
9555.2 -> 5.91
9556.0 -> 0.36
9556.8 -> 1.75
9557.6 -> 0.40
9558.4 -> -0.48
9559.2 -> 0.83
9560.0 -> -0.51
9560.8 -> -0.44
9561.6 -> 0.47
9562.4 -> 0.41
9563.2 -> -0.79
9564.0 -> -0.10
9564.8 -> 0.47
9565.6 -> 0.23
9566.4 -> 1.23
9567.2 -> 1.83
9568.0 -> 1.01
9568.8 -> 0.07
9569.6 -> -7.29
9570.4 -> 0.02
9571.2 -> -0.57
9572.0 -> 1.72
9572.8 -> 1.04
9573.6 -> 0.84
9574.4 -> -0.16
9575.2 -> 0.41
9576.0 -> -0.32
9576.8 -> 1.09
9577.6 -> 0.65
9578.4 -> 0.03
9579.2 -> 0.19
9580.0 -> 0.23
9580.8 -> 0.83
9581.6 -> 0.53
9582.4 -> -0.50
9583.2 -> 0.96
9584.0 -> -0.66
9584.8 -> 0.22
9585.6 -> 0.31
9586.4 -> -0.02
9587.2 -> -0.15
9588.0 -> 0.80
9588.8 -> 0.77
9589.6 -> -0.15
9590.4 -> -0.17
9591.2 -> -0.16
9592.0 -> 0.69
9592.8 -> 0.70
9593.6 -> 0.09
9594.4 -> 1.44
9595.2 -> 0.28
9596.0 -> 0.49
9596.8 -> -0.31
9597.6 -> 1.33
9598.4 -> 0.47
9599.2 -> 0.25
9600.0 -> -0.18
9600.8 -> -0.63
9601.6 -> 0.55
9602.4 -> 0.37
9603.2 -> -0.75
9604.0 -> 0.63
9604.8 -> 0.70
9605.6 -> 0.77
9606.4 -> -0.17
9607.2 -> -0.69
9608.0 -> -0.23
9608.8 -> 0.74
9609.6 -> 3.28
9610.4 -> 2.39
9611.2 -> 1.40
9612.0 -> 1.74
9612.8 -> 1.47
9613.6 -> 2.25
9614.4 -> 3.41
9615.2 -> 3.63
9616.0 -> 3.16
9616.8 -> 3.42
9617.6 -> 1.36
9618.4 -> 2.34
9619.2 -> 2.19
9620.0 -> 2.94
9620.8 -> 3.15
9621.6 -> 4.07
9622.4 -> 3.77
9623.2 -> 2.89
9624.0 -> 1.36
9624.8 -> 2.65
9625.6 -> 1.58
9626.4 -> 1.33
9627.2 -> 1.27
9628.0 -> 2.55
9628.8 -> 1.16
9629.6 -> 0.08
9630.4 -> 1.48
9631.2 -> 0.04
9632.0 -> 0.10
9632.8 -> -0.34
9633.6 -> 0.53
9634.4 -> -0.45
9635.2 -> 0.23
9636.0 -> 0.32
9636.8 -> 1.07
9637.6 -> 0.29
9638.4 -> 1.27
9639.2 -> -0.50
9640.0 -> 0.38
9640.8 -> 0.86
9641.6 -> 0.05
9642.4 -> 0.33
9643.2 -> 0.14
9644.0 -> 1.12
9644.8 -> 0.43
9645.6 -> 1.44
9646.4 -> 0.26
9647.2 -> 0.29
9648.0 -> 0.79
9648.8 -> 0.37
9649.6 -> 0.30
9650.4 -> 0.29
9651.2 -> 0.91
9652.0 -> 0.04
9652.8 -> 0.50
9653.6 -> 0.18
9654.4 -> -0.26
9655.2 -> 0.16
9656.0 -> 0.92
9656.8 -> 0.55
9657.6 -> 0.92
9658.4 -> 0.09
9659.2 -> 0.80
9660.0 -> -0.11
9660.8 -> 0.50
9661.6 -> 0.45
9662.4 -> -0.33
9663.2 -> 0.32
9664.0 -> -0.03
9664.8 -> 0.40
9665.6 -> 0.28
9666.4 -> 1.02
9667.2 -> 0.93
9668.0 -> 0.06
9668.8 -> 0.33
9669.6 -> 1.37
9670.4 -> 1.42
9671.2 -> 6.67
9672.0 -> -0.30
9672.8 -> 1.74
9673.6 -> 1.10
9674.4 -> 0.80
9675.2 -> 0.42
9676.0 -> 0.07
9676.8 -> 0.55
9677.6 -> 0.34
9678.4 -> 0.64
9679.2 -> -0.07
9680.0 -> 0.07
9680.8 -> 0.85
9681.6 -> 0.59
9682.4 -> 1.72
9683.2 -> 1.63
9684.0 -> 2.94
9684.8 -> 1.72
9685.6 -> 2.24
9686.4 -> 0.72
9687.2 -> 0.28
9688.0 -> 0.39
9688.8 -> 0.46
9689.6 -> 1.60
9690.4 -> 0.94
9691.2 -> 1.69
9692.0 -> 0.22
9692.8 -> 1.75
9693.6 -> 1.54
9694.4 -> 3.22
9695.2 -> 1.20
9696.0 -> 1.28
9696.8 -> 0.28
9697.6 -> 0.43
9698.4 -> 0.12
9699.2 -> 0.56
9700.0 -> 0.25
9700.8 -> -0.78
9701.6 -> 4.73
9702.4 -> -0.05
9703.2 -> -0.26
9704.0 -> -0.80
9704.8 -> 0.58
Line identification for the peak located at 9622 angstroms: [O II] 3727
